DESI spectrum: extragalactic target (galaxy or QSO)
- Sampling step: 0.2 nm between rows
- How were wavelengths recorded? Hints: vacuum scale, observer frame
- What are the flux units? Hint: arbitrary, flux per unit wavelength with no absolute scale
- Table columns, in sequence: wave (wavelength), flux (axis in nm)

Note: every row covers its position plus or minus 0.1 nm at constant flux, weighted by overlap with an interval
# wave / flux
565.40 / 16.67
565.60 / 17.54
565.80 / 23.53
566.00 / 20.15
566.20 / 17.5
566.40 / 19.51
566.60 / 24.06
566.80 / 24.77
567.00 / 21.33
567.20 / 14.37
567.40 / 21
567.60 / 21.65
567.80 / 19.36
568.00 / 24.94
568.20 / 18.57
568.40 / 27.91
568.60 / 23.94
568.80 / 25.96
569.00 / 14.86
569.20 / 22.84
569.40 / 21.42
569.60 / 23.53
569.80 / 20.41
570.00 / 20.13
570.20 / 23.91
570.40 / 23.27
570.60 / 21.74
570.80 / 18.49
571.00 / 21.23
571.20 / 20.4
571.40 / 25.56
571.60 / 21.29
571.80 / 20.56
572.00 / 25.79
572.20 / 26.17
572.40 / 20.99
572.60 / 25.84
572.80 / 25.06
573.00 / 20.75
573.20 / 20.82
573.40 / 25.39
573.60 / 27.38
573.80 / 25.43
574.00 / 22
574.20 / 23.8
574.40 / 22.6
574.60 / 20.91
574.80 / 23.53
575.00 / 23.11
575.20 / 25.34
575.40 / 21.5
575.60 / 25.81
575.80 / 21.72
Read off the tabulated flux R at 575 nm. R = 23.11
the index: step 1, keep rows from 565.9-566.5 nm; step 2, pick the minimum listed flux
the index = 17.5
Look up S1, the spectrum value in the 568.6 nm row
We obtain 23.94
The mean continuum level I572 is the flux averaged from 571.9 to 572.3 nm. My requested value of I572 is 26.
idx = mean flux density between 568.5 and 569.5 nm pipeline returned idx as 21.8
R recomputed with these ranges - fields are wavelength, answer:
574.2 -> 23.8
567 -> 21.33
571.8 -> 20.56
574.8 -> 23.53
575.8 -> 21.72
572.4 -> 20.99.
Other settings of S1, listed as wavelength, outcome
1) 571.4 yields 25.56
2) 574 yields 22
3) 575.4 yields 21.5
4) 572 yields 25.79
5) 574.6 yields 20.91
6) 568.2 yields 18.57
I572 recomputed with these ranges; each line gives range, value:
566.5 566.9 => 24.4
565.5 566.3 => 19.7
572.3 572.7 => 23.4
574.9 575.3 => 24.2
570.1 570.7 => 23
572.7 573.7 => 23.9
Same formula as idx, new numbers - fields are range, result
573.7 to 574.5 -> 23.5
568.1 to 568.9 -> 24.1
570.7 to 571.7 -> 21.4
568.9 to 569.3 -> 18.9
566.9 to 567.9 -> 19.5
